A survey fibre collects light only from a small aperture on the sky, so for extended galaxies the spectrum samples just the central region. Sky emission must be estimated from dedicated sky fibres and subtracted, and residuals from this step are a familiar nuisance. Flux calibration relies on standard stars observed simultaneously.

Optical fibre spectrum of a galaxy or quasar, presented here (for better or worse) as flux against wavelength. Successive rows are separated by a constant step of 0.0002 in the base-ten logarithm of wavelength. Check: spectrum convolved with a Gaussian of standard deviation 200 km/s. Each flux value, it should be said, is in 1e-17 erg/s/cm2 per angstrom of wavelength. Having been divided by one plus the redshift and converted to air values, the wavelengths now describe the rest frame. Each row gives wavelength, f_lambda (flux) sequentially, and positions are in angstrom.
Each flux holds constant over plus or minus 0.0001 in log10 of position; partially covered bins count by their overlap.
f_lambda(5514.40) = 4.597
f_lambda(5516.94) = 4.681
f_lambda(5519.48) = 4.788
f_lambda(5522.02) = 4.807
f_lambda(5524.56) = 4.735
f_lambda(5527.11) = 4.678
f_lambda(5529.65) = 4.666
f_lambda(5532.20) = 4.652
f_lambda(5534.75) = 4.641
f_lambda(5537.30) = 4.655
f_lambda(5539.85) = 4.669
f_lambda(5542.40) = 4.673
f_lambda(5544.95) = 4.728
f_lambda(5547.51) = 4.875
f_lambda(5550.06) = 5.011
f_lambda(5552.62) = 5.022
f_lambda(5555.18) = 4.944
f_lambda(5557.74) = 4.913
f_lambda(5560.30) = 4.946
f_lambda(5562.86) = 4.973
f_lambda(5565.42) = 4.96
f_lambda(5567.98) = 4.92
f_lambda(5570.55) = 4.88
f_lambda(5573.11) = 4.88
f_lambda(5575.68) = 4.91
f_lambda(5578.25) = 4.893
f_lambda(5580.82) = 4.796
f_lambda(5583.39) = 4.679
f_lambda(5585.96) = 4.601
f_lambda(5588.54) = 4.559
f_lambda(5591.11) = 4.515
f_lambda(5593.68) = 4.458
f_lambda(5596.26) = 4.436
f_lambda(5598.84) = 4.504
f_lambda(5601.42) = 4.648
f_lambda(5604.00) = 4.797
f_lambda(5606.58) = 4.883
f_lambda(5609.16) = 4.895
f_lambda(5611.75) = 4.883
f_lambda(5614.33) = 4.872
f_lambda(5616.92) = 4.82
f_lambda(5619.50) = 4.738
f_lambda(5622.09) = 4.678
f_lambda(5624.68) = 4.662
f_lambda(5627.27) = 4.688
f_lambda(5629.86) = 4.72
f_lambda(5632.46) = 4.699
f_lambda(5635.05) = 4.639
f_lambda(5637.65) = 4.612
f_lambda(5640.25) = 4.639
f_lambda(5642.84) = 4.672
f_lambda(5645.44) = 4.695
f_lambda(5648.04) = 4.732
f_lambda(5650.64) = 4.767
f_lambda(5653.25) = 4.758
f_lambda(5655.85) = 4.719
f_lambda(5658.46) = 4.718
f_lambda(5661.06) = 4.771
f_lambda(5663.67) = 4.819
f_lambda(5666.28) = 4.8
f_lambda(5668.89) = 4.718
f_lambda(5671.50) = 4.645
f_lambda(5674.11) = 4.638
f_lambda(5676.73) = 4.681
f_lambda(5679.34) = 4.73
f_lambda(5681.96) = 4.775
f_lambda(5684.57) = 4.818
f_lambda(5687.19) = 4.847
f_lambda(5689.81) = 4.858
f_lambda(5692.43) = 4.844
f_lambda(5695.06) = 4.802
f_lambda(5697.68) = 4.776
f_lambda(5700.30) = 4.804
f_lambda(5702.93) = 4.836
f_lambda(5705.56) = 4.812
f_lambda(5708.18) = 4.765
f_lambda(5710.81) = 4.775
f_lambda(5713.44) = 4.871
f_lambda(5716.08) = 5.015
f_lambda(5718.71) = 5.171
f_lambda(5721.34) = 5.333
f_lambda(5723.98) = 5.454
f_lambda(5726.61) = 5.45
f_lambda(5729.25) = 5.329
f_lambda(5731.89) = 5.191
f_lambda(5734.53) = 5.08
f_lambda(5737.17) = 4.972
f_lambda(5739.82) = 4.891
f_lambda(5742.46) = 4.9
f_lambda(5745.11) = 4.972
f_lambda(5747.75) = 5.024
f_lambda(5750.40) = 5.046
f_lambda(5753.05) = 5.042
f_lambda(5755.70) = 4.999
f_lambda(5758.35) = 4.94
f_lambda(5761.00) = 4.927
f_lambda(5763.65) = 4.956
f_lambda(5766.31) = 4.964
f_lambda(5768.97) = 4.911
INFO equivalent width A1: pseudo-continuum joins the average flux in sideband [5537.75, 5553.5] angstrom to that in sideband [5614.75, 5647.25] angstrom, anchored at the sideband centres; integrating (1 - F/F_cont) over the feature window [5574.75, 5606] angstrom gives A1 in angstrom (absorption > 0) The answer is 0.7 angstrom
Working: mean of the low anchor 4.82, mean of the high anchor 4.69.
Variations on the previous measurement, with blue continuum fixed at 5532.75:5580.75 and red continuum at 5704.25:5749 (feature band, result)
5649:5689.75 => 1.97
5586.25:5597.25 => 0.89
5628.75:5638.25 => 0.53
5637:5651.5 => 0.80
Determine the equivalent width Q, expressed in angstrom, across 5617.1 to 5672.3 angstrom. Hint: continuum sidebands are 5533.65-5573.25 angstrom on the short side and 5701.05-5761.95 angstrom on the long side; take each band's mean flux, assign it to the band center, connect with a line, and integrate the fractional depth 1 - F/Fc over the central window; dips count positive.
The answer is 2.62 angstrom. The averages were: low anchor 4.86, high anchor 5.03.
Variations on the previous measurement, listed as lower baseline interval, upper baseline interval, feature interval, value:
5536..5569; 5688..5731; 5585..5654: 3.3 angstrom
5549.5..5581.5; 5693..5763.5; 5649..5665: 0.7 angstrom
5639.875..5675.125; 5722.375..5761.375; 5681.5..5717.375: 0.5 angstrom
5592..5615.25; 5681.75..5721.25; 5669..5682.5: 0.4 angstrom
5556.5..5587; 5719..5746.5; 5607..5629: 0.7 angstrom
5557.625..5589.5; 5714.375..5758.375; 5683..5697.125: 0.6 angstrom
